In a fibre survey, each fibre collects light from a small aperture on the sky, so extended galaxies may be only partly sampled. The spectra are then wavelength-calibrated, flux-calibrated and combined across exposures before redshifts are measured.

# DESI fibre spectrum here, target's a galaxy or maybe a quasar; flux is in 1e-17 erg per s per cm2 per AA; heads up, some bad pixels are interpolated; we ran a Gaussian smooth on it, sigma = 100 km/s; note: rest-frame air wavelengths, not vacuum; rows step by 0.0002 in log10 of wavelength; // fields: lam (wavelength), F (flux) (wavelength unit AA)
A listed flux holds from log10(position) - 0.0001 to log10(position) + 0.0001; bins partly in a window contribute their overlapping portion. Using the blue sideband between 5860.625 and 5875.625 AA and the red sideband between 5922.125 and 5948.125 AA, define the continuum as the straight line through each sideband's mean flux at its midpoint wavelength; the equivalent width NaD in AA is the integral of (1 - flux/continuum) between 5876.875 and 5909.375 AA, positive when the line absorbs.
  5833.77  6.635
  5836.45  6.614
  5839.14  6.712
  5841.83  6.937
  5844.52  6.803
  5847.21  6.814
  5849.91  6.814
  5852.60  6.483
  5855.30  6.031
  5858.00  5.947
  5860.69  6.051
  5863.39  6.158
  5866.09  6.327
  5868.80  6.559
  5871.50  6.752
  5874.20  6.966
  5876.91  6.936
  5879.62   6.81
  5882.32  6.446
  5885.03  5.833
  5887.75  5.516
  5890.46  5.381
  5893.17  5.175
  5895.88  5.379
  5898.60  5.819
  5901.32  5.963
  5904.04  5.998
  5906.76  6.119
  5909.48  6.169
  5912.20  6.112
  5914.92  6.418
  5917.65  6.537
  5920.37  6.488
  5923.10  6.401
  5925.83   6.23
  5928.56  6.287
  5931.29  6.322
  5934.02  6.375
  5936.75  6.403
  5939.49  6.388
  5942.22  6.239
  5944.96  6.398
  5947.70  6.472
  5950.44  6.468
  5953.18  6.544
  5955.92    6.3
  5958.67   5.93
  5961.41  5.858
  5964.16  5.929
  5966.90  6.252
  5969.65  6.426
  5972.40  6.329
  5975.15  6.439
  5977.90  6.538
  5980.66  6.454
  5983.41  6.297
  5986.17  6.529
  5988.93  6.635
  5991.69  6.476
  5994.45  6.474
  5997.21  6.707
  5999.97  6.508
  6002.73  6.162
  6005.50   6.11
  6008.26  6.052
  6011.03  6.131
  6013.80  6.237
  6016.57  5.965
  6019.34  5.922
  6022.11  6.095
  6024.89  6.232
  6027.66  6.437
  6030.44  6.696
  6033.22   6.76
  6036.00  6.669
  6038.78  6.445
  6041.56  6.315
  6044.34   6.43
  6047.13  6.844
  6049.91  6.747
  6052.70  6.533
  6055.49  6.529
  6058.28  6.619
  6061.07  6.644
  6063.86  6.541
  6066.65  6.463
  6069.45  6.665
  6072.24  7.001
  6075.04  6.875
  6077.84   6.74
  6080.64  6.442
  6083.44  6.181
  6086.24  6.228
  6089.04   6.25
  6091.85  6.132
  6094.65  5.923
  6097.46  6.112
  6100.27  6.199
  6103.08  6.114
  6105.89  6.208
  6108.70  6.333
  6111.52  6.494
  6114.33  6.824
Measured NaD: 2.7 AA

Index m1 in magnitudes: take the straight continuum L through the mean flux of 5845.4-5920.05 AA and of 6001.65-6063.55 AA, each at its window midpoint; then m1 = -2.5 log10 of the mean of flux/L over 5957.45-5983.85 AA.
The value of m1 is 0.012 mag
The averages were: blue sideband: 6.21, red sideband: 6.39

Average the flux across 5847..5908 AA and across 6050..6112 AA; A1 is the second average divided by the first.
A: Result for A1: 1.0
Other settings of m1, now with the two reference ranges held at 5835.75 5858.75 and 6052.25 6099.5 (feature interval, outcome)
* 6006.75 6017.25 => 0.07 mag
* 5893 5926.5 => 0.08 mag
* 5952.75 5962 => 0.07 mag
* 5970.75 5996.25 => 0.01 mag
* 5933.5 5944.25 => 0.03 mag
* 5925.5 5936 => 0.04 mag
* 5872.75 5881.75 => -0.05 mag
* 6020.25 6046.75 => 0.00 mag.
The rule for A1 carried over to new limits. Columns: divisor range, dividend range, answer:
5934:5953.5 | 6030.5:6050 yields 1.03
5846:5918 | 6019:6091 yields 1.05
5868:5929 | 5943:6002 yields 1.03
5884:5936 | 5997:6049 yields 1.05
